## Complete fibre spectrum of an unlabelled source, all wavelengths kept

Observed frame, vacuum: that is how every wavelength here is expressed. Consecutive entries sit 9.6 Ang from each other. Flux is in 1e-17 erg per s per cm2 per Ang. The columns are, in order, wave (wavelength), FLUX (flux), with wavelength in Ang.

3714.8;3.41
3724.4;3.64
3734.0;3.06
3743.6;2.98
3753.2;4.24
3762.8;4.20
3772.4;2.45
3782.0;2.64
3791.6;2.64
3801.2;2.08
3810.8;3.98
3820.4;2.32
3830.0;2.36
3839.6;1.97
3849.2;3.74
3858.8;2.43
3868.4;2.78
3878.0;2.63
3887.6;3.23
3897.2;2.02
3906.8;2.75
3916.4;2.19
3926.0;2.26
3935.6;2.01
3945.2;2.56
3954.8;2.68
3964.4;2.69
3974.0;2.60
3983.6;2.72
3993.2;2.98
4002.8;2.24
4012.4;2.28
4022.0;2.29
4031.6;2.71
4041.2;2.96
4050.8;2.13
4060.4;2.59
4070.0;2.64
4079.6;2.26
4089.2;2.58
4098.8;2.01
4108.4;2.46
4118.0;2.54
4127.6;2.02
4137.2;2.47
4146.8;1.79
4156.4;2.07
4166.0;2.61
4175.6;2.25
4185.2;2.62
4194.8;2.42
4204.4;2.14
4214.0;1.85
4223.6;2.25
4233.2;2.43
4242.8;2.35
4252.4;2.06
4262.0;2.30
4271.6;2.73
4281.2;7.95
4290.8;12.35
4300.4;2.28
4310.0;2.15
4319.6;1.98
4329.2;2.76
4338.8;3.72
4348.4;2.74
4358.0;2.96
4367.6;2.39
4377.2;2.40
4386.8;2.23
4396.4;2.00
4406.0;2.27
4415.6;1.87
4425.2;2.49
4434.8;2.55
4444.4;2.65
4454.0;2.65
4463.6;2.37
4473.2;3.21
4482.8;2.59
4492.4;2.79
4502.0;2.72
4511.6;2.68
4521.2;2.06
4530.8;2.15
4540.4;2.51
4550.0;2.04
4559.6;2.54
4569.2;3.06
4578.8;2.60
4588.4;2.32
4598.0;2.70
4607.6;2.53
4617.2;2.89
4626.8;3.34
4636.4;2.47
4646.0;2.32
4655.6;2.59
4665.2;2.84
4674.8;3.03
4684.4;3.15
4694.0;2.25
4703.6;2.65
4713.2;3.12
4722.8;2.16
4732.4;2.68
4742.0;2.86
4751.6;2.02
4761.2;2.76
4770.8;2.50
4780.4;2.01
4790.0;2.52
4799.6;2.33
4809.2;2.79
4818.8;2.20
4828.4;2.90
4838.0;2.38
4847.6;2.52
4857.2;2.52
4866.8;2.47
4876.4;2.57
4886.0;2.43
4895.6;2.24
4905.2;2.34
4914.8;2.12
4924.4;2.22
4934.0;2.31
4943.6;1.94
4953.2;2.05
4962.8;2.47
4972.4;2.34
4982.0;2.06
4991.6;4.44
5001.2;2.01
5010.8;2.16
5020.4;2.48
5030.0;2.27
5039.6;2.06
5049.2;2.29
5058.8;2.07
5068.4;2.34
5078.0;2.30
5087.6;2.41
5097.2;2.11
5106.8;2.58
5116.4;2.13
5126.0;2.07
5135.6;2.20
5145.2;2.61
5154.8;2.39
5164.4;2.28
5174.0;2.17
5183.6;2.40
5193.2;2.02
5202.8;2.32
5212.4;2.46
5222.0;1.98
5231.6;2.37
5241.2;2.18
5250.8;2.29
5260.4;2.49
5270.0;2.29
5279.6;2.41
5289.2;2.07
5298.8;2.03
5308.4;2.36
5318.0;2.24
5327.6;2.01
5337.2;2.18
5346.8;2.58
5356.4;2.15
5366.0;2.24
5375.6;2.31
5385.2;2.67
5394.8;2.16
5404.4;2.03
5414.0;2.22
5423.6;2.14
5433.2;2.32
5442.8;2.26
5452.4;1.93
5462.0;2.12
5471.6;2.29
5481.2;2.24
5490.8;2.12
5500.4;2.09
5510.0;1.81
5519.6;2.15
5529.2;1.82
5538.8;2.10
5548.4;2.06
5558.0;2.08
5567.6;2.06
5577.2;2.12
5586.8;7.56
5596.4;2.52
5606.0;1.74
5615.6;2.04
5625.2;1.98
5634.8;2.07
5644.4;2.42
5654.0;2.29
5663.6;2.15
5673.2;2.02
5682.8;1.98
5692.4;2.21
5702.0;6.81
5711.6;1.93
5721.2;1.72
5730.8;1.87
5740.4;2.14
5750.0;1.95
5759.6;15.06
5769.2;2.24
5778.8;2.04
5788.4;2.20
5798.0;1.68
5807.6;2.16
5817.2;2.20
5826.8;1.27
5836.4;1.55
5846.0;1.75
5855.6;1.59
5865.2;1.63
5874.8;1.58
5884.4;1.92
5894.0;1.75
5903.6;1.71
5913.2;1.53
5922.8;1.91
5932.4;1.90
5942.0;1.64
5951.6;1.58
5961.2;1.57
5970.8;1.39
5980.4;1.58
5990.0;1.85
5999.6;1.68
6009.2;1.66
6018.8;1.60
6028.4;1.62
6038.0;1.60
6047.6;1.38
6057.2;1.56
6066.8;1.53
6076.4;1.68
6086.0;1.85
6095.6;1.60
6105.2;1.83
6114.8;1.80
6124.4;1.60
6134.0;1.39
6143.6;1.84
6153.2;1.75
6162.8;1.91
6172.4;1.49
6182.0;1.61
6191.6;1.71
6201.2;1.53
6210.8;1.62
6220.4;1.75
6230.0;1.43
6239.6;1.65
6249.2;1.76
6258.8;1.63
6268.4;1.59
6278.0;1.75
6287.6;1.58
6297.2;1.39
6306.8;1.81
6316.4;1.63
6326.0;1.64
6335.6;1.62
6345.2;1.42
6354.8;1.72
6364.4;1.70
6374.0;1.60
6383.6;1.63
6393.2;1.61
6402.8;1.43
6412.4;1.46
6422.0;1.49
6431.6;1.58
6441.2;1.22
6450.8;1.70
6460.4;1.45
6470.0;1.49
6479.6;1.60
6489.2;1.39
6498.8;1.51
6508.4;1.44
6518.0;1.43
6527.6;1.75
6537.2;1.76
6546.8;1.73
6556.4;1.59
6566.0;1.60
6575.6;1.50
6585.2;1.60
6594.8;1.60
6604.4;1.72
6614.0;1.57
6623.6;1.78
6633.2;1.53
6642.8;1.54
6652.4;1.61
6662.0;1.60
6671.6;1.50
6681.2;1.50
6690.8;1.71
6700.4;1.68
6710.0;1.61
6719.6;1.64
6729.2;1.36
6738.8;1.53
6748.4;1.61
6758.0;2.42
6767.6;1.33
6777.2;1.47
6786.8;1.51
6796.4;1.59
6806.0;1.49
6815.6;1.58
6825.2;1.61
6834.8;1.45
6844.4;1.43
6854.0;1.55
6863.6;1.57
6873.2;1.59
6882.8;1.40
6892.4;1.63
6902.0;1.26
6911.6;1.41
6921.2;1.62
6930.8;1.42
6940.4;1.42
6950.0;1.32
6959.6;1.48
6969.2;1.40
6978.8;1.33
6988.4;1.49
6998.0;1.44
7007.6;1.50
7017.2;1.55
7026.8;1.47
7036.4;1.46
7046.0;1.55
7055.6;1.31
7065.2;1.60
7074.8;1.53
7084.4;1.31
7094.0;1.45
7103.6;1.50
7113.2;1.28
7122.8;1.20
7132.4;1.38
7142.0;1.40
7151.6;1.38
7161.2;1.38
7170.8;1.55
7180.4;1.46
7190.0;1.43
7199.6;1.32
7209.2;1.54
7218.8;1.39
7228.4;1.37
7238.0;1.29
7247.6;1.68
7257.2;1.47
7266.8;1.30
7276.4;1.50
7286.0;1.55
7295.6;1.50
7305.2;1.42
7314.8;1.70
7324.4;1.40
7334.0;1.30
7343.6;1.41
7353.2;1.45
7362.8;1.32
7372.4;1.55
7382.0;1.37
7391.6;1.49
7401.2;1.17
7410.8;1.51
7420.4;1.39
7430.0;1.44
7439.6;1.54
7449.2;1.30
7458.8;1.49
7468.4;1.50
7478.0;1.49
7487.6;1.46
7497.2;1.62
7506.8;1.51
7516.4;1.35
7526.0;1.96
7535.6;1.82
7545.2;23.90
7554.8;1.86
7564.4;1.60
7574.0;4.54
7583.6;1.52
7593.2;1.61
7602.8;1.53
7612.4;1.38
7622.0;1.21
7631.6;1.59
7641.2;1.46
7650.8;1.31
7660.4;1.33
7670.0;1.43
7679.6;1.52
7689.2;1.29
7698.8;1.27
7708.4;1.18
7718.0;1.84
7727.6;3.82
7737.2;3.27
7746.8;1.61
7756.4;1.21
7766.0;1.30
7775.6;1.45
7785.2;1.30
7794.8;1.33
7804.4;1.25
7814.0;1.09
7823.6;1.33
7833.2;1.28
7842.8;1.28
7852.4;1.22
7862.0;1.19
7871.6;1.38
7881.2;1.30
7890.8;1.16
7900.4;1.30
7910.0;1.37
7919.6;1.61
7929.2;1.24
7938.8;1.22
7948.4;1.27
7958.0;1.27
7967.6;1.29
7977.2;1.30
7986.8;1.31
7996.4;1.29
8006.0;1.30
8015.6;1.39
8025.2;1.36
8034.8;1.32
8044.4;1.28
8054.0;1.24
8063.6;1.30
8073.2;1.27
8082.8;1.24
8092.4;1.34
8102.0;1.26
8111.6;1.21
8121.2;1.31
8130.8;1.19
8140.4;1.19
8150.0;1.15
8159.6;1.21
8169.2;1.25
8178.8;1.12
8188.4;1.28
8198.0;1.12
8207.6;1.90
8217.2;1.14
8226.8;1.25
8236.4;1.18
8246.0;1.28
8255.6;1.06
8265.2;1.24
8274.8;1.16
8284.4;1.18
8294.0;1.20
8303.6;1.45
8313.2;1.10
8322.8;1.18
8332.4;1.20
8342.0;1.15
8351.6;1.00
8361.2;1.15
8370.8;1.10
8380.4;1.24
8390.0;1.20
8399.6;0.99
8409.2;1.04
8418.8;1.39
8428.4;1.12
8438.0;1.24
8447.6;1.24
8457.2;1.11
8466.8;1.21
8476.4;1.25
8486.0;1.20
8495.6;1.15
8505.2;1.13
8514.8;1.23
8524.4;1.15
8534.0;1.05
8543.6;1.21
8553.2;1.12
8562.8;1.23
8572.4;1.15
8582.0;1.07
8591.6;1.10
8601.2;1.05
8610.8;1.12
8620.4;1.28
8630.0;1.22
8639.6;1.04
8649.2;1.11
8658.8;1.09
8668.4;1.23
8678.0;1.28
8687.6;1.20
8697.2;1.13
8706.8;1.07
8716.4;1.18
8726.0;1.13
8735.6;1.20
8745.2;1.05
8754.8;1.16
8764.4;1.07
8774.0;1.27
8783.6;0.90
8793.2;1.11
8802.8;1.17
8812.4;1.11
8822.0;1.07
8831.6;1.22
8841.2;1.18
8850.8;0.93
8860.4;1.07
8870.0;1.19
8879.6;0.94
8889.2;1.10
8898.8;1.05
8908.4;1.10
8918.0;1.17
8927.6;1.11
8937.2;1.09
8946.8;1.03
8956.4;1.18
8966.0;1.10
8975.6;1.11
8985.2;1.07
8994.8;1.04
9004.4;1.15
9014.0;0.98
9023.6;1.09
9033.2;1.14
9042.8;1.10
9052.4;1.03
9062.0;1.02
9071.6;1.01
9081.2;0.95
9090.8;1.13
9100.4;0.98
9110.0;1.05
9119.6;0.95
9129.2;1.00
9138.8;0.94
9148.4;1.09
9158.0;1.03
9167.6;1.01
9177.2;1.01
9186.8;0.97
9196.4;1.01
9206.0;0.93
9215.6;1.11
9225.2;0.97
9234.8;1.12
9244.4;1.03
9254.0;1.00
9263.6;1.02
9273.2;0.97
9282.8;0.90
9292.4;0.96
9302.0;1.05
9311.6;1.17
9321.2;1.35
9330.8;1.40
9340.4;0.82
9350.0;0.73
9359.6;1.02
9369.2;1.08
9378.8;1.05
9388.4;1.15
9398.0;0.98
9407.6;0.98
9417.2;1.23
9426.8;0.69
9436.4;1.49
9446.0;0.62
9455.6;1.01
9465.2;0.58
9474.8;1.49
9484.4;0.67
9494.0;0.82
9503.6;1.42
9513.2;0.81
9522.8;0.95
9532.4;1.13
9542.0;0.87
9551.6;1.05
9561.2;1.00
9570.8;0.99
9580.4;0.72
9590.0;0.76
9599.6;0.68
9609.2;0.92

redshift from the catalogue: 0.15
